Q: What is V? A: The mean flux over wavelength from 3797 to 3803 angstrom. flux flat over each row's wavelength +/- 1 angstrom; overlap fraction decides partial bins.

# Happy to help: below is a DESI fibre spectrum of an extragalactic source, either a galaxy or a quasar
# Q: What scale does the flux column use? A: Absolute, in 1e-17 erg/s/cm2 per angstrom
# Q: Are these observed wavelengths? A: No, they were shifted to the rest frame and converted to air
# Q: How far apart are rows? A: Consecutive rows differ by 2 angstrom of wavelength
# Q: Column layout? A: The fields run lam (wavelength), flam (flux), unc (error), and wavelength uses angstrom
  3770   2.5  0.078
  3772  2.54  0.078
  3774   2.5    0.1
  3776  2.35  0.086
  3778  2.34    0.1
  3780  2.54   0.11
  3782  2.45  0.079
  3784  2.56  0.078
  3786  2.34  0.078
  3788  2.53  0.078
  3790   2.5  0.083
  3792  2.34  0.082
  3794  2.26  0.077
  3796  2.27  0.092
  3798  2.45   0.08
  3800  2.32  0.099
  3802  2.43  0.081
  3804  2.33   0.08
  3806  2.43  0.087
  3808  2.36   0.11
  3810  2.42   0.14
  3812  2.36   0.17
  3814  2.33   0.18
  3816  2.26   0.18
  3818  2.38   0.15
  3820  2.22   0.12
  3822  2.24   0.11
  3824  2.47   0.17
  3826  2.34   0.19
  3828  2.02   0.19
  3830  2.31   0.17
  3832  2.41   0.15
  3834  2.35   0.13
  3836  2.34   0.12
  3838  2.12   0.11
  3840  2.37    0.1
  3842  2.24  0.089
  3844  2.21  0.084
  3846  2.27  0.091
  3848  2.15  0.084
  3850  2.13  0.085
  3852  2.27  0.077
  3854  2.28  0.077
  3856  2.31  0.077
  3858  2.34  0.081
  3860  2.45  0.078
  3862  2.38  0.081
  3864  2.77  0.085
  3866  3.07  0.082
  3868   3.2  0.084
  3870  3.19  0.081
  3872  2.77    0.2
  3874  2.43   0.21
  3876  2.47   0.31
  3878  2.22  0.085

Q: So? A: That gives 2.4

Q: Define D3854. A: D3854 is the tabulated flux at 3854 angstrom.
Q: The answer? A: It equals 2.28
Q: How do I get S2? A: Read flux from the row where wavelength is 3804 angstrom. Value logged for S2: 2.33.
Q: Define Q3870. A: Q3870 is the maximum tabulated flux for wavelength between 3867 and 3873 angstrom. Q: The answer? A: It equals 3.2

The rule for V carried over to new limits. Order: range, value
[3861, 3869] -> 2.86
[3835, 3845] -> 2.26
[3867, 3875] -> 2.9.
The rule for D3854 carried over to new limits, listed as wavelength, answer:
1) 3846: 2.27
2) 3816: 2.26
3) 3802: 2.43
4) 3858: 2.34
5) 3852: 2.27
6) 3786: 2.34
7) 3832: 2.41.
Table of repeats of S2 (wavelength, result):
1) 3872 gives 2.77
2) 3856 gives 2.31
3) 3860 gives 2.45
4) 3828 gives 2.02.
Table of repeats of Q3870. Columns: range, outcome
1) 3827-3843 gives 2.41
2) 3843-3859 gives 2.34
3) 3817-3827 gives 2.47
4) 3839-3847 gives 2.37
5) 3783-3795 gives 2.56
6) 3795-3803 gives 2.45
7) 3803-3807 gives 2.43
